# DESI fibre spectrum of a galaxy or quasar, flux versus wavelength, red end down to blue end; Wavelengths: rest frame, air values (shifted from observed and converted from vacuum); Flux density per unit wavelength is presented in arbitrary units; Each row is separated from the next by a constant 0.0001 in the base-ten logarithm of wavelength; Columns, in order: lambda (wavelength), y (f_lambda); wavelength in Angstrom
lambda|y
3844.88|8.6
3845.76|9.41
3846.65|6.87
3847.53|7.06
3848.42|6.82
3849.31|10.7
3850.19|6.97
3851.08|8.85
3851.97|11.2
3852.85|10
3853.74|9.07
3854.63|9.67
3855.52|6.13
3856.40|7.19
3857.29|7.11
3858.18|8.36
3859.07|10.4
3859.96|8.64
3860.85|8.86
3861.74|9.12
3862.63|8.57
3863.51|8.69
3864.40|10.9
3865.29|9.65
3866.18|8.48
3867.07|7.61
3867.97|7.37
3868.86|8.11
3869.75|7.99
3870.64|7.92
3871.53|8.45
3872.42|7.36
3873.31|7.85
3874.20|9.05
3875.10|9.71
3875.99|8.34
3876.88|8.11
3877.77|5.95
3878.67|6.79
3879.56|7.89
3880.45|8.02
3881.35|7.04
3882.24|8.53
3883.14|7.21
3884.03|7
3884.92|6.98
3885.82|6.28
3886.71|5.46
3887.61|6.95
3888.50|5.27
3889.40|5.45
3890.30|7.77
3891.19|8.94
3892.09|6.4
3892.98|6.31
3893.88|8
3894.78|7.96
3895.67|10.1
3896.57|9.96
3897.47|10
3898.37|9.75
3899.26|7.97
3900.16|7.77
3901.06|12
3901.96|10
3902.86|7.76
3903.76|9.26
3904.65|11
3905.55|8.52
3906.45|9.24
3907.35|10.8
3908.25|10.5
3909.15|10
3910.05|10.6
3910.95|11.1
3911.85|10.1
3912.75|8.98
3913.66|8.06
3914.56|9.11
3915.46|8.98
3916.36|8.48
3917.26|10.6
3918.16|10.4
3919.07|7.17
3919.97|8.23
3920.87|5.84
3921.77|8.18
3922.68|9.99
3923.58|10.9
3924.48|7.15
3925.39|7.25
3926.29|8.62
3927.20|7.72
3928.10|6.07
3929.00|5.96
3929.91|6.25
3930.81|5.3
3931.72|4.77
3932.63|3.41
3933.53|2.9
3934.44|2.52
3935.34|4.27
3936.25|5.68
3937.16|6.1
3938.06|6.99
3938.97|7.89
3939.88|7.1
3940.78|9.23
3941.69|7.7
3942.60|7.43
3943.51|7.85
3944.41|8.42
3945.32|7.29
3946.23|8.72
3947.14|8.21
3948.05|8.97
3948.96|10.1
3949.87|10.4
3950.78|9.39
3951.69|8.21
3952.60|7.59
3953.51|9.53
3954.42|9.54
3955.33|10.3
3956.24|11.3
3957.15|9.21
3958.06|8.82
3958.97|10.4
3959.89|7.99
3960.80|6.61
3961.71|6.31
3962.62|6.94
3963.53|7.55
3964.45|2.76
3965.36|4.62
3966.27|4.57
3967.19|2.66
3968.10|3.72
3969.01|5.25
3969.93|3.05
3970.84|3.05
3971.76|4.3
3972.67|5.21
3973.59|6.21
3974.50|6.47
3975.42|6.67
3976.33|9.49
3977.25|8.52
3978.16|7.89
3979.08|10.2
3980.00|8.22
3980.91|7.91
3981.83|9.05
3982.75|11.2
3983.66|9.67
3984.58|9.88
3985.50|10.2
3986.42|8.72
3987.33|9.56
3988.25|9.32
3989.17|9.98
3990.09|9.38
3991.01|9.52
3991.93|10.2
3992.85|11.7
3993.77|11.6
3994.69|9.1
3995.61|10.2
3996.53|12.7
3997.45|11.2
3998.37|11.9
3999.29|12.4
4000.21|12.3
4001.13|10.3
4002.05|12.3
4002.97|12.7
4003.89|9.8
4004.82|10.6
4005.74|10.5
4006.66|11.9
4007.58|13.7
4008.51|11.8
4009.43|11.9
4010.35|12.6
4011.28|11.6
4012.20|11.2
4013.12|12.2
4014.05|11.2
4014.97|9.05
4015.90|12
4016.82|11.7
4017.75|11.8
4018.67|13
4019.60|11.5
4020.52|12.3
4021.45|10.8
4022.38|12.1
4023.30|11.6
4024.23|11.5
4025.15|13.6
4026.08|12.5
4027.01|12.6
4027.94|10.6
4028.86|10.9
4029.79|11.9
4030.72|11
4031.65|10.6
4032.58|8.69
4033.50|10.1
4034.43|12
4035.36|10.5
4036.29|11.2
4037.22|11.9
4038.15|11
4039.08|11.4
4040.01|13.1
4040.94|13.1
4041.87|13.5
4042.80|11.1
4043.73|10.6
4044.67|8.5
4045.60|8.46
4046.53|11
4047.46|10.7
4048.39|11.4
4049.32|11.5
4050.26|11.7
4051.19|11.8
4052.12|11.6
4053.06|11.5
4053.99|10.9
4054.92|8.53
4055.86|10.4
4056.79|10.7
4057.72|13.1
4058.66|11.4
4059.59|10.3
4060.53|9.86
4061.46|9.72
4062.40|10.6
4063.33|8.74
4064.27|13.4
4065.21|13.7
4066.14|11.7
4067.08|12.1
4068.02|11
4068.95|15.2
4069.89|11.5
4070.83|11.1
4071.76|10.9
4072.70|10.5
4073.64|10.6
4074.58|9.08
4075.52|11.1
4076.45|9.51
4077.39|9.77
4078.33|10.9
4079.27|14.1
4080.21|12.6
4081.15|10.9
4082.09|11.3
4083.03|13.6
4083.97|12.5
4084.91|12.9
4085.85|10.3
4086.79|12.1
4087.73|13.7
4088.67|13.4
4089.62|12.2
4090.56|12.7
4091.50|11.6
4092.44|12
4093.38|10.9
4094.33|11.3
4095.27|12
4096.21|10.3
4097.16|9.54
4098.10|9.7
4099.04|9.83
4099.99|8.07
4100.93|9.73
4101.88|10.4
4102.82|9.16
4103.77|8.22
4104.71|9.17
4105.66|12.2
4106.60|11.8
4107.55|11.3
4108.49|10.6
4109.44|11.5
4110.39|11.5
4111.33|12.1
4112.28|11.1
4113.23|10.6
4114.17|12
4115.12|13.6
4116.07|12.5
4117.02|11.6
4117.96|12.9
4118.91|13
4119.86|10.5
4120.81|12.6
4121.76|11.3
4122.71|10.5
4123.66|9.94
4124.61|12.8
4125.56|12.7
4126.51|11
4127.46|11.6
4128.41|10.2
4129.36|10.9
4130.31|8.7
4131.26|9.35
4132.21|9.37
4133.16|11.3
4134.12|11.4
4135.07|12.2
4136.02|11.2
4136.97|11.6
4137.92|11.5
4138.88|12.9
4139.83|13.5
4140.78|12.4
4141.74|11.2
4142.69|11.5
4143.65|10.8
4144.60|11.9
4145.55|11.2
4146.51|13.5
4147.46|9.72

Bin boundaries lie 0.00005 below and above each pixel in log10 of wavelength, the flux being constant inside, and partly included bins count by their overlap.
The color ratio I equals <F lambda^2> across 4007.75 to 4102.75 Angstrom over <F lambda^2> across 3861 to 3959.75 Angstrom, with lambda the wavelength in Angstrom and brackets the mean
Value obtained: 1.49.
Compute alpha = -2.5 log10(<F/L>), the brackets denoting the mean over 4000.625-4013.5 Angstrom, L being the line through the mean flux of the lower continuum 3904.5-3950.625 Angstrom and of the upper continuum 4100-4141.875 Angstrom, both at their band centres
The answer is -0.244 mag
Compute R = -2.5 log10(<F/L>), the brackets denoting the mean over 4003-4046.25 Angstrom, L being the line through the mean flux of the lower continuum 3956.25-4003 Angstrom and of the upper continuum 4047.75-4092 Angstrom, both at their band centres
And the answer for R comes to -0.15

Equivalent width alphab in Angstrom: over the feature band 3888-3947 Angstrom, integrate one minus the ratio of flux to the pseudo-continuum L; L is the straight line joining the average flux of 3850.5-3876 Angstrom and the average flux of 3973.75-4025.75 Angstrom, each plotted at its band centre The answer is 9.0 Angstrom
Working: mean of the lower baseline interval 8.64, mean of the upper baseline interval 10.7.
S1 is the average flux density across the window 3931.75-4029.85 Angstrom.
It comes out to 9.1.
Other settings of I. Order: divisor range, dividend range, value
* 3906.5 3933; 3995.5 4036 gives 1.46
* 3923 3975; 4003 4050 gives 1.72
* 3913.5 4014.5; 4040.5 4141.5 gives 1.41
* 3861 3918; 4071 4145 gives 1.48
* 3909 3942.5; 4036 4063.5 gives 1.56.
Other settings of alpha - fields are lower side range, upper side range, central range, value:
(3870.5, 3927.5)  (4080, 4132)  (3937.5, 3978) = 0.25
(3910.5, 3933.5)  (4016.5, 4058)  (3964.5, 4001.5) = 0.17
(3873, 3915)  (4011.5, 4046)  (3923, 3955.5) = 0.27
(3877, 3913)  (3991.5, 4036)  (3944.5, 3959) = 0.08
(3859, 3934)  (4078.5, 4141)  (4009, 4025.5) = -0.18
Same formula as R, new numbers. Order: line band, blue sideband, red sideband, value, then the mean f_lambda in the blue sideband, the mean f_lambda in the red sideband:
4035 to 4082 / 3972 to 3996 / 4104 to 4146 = -0.091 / 9.03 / 11.4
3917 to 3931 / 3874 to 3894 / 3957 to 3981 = -0.149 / 7.24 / 6.41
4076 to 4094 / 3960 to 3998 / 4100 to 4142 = -0.152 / 7.86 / 11.2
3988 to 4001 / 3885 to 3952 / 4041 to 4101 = -0.128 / 8.02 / 11.2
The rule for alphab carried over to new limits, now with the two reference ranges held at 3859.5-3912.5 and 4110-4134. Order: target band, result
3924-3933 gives 2.7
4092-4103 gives 0.8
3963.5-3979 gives 6.6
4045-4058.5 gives -0.6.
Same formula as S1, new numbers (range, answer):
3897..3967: 8.07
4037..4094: 11.4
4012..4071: 11.3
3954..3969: 7.02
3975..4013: 10.5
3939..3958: 8.81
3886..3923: 8.73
